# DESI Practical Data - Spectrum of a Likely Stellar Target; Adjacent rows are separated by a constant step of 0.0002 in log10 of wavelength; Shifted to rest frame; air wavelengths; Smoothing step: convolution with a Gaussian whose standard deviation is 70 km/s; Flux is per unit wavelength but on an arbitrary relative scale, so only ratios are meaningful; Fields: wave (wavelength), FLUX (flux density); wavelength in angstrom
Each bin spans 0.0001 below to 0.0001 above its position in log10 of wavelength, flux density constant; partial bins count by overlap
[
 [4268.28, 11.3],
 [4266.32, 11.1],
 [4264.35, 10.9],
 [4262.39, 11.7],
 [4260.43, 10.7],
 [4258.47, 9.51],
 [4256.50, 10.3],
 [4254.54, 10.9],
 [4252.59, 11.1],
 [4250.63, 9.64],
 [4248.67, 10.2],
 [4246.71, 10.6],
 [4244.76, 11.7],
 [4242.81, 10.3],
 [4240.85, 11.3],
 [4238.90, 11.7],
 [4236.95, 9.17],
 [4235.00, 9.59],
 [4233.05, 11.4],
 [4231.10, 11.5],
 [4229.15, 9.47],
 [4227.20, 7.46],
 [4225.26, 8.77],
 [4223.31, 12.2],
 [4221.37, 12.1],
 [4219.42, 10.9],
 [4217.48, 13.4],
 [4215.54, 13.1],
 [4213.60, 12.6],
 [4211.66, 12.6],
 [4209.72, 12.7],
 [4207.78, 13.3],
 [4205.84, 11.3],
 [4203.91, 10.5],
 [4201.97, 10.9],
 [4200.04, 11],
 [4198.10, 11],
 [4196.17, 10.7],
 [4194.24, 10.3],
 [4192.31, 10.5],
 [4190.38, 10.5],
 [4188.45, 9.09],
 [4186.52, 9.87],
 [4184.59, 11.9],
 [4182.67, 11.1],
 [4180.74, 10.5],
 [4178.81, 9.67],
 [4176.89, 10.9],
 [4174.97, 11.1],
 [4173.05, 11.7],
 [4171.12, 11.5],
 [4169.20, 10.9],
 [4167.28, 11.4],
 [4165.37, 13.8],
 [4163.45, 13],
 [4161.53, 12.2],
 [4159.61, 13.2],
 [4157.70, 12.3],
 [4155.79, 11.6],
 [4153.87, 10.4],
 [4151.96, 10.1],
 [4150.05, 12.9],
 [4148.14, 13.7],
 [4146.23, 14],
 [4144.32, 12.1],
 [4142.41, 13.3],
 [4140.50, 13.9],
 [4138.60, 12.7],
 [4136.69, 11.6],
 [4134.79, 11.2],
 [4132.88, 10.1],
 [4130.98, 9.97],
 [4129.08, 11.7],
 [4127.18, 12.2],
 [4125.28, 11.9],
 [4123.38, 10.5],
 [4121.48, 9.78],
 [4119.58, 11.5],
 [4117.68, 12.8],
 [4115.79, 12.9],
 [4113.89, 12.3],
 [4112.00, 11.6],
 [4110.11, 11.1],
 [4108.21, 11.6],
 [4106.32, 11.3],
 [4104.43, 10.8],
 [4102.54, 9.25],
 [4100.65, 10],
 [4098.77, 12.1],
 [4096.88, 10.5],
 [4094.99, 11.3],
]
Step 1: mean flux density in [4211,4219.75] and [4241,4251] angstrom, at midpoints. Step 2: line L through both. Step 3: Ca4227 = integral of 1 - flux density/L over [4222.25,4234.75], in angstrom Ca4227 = 1.7 angstrom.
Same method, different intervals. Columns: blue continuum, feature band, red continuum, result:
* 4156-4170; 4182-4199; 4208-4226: 2.4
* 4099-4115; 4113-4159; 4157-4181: -2.1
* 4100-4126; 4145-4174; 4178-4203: -3.6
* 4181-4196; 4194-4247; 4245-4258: -3.3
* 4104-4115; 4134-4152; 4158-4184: -1.7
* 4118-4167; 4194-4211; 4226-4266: -0.4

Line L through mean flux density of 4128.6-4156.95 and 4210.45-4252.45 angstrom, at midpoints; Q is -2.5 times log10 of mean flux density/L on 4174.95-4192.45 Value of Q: 0.10 mag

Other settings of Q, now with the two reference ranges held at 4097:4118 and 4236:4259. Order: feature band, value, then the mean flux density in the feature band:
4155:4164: -0.13 mag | 12.5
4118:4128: 0.00 mag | 11.3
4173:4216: -0.03 mag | 11.1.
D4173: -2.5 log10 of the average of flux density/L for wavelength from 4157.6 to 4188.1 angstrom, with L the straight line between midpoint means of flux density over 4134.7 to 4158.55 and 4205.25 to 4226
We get 0.07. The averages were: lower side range 12.3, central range 11.5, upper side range 12.1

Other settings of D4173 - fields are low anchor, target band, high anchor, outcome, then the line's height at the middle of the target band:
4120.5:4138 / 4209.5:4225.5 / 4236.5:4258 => -0.14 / 10.7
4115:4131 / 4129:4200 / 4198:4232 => 0.00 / 11.5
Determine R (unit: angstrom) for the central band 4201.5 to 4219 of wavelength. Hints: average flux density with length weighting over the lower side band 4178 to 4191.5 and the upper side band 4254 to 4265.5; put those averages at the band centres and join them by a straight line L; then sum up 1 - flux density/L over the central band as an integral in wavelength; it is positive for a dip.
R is -2.99 angstrom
